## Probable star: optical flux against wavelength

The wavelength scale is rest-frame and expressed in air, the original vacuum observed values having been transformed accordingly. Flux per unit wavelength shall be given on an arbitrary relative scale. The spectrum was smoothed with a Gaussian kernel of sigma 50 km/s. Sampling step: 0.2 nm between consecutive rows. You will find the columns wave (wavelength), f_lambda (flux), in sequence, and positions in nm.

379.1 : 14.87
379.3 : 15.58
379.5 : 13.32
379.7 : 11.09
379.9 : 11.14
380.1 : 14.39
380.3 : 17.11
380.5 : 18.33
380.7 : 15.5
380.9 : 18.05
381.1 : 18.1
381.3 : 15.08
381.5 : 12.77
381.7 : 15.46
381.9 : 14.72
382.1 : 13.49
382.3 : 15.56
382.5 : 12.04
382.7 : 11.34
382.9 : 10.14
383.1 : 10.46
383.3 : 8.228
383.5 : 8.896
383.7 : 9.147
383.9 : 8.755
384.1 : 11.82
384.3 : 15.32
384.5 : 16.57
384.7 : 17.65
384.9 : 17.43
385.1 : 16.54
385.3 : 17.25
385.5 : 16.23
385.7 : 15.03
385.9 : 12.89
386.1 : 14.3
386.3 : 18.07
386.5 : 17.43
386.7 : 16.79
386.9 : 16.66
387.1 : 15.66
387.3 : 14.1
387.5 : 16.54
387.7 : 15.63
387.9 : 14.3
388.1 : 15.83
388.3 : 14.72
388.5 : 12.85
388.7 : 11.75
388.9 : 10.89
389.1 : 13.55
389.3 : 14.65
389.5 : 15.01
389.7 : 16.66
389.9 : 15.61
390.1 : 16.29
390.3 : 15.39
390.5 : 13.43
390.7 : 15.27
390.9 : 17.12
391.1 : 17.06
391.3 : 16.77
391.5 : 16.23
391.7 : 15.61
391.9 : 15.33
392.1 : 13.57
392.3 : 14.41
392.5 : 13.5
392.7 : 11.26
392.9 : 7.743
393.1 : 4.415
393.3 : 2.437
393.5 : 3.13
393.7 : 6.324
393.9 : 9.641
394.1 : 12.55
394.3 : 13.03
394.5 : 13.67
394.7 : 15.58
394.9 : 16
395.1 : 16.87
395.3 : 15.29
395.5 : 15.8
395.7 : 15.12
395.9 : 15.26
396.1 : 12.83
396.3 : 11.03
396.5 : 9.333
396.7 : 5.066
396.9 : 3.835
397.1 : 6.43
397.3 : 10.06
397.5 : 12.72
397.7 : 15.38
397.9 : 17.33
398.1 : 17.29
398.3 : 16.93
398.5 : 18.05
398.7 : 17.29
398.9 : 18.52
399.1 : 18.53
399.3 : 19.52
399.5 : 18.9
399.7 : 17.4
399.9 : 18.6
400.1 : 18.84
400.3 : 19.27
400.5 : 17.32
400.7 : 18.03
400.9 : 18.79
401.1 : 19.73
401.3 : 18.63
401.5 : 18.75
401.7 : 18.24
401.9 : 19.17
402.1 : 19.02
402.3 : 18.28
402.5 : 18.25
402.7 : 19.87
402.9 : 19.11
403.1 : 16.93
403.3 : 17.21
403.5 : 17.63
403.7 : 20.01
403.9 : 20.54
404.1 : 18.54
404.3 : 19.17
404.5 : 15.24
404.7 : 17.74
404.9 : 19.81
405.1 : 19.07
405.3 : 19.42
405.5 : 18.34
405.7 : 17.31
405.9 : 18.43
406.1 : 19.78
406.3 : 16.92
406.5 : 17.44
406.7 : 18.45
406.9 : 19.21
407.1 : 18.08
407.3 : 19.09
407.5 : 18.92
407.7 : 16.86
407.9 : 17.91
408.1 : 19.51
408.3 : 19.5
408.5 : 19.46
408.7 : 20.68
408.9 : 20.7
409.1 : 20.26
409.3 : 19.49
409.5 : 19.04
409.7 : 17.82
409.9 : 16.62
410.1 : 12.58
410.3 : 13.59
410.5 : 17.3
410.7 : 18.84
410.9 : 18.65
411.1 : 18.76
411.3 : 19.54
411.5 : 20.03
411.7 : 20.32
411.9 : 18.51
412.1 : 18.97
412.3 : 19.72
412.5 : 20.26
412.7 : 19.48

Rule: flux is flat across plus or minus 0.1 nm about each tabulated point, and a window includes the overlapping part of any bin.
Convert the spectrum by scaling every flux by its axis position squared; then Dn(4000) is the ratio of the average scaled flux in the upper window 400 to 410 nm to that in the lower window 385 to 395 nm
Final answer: 1.45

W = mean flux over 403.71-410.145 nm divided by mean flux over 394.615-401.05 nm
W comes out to 1.22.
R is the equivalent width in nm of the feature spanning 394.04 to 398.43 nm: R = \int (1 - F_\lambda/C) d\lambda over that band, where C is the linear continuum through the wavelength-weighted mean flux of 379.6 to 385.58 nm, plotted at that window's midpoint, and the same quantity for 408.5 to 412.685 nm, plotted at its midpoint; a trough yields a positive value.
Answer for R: 0.843 nm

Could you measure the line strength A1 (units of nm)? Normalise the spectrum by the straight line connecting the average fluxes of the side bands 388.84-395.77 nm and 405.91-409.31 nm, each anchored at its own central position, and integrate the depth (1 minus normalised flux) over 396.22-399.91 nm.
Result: 0.31 nm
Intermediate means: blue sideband 13.3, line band 14.2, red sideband 18.9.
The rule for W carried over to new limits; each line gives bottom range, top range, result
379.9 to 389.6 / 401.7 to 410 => 1.29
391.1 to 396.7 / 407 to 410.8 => 1.48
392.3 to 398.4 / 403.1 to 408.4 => 1.59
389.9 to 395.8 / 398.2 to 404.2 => 1.41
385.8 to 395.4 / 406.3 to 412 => 1.34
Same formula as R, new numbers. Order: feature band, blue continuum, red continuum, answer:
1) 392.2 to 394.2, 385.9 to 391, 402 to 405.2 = 0.94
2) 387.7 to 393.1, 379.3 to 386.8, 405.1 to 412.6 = 0.42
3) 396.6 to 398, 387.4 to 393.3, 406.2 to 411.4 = 0.49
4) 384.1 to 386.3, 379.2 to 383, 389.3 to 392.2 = -0.14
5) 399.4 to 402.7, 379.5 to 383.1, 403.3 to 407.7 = -0.17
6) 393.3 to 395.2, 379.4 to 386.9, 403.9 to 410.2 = 0.57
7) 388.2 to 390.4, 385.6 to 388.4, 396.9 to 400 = 0.18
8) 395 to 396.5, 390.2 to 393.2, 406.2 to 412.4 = 0.06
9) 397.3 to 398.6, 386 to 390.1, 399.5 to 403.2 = 0.14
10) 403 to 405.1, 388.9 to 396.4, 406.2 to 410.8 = -0.19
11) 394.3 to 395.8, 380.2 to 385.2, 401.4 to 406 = 0.12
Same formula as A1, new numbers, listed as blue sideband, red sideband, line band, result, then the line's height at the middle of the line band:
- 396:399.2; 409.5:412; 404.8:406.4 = -0.268 nm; 16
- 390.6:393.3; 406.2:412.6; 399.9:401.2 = -0.228 nm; 15.9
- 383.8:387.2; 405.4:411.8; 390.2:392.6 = 0.144 nm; 16.3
